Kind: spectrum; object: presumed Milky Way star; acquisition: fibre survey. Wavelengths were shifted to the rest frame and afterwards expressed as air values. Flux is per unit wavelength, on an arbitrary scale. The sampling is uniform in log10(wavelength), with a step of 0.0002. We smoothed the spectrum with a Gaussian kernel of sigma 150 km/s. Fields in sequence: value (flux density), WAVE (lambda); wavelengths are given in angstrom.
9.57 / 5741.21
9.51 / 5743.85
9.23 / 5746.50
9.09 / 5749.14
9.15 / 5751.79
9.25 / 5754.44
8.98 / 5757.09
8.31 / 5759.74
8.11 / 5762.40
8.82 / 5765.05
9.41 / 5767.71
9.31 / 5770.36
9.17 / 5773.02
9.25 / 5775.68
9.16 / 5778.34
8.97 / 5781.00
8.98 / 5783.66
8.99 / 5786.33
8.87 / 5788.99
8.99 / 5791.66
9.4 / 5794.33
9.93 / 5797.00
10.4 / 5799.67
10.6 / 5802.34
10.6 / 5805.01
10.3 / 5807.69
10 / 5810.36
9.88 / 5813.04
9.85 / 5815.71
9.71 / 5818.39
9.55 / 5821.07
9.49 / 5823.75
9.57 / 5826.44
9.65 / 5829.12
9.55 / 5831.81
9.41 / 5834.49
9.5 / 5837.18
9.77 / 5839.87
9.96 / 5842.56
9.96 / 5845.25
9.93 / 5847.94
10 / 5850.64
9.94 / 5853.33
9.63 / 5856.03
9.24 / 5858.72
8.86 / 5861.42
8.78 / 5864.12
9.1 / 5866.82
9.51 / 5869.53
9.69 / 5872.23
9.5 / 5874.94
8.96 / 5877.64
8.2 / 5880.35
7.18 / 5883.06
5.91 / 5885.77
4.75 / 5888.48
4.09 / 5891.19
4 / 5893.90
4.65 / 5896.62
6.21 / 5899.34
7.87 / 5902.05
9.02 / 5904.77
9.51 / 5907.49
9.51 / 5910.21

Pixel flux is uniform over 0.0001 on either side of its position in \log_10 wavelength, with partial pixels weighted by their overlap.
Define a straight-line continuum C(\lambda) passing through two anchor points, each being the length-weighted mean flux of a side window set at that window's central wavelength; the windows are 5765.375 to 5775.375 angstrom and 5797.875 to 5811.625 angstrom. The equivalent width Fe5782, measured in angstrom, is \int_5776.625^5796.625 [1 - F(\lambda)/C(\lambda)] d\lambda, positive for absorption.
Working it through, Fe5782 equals 1.4 angstrom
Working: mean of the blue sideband 9.24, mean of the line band 9.1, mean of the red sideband 10.4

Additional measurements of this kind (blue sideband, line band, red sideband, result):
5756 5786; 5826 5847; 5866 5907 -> -4.44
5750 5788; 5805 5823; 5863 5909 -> -3.25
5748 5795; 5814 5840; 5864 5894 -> -4.23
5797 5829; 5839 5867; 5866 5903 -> -4.09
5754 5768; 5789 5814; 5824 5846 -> -1.93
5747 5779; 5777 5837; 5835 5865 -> -2.05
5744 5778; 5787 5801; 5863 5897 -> -1.54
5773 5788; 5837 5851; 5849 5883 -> -1.07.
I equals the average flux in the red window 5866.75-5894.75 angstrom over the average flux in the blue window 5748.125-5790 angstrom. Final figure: 0.82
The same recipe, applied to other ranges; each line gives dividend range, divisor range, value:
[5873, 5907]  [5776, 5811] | 0.71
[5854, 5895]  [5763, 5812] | 0.83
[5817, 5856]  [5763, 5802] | 1.05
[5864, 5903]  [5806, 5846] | 0.74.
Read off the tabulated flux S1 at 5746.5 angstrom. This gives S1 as 9.23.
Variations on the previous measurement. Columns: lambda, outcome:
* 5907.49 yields 9.51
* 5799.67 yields 10.4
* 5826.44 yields 9.57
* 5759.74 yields 8.31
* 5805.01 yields 10.6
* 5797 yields 9.93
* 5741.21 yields 9.57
